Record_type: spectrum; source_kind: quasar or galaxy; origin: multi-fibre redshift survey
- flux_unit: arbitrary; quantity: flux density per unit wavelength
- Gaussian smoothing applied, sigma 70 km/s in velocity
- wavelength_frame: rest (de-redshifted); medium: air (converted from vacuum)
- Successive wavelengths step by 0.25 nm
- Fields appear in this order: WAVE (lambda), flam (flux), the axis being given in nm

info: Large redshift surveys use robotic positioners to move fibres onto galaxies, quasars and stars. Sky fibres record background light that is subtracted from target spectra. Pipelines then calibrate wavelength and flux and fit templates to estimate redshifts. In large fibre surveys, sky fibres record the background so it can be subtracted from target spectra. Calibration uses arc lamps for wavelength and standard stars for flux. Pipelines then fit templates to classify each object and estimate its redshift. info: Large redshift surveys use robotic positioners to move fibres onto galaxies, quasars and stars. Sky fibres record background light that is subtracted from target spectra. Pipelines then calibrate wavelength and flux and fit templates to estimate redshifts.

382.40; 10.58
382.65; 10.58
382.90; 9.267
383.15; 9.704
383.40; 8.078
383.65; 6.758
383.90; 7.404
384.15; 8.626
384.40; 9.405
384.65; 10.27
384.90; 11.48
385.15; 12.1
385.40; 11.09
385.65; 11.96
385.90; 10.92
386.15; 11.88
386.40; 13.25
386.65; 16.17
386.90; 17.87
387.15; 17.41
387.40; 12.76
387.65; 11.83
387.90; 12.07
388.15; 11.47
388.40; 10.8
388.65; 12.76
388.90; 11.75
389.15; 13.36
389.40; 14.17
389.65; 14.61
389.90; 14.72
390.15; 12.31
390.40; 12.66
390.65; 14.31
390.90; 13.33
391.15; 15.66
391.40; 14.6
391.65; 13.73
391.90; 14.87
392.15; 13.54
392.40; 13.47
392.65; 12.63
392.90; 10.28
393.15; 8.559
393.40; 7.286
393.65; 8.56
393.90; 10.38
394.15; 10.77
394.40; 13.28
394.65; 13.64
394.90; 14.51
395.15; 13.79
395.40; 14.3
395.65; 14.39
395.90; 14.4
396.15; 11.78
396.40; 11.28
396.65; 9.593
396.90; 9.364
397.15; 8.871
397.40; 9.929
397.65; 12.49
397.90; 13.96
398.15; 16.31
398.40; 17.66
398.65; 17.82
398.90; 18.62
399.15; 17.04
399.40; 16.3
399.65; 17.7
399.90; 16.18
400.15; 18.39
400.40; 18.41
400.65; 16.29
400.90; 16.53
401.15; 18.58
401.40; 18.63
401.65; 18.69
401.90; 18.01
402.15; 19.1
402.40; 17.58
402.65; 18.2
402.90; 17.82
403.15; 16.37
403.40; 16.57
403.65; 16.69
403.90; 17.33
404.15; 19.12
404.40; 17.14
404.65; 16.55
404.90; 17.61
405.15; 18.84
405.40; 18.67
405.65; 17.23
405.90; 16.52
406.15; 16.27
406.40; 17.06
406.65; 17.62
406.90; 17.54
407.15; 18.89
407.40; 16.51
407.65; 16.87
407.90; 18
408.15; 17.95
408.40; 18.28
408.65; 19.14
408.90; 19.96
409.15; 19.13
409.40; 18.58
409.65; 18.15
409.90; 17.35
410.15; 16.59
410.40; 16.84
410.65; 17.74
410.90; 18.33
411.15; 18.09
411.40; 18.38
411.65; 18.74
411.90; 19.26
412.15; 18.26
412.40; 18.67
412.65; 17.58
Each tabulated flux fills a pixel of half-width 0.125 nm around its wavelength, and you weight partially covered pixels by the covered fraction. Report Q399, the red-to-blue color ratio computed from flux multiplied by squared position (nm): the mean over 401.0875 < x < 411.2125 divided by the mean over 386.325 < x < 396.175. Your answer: 1.47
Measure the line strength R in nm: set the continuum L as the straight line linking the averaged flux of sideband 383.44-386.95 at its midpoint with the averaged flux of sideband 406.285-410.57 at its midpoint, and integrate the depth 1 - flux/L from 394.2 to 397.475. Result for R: 0.453 nm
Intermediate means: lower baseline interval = 11.2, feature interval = 12.2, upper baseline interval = 17.9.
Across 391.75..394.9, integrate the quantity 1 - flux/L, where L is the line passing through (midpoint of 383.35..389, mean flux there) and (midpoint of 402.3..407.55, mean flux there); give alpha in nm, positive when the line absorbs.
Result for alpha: 0.52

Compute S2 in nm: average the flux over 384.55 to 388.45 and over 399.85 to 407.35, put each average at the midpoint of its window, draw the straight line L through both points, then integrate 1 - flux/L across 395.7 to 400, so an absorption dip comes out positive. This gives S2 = 0.53 nm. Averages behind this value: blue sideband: 12.8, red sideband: 17.6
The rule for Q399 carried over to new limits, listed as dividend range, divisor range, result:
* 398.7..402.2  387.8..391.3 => 1.42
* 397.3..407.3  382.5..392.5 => 1.50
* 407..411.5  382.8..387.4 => 1.79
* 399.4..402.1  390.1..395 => 1.49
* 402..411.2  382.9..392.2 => 1.57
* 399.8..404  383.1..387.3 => 1.67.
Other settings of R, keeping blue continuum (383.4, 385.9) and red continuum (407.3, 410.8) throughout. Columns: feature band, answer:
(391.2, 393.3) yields -0.07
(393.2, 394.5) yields 0.30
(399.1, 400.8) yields -0.26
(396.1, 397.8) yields 0.42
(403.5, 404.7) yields -0.08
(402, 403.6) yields -0.17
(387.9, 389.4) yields -0.14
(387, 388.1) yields -0.27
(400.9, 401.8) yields -0.17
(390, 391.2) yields -0.17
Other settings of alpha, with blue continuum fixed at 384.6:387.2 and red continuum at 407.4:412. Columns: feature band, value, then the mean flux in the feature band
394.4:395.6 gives 0.08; 14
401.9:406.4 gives -0.15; 17.5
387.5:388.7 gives 0.16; 11.7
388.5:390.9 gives 0.09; 13.4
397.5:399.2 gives -0.04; 16.1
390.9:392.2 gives -0.01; 14.4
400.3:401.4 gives -0.09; 17.6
